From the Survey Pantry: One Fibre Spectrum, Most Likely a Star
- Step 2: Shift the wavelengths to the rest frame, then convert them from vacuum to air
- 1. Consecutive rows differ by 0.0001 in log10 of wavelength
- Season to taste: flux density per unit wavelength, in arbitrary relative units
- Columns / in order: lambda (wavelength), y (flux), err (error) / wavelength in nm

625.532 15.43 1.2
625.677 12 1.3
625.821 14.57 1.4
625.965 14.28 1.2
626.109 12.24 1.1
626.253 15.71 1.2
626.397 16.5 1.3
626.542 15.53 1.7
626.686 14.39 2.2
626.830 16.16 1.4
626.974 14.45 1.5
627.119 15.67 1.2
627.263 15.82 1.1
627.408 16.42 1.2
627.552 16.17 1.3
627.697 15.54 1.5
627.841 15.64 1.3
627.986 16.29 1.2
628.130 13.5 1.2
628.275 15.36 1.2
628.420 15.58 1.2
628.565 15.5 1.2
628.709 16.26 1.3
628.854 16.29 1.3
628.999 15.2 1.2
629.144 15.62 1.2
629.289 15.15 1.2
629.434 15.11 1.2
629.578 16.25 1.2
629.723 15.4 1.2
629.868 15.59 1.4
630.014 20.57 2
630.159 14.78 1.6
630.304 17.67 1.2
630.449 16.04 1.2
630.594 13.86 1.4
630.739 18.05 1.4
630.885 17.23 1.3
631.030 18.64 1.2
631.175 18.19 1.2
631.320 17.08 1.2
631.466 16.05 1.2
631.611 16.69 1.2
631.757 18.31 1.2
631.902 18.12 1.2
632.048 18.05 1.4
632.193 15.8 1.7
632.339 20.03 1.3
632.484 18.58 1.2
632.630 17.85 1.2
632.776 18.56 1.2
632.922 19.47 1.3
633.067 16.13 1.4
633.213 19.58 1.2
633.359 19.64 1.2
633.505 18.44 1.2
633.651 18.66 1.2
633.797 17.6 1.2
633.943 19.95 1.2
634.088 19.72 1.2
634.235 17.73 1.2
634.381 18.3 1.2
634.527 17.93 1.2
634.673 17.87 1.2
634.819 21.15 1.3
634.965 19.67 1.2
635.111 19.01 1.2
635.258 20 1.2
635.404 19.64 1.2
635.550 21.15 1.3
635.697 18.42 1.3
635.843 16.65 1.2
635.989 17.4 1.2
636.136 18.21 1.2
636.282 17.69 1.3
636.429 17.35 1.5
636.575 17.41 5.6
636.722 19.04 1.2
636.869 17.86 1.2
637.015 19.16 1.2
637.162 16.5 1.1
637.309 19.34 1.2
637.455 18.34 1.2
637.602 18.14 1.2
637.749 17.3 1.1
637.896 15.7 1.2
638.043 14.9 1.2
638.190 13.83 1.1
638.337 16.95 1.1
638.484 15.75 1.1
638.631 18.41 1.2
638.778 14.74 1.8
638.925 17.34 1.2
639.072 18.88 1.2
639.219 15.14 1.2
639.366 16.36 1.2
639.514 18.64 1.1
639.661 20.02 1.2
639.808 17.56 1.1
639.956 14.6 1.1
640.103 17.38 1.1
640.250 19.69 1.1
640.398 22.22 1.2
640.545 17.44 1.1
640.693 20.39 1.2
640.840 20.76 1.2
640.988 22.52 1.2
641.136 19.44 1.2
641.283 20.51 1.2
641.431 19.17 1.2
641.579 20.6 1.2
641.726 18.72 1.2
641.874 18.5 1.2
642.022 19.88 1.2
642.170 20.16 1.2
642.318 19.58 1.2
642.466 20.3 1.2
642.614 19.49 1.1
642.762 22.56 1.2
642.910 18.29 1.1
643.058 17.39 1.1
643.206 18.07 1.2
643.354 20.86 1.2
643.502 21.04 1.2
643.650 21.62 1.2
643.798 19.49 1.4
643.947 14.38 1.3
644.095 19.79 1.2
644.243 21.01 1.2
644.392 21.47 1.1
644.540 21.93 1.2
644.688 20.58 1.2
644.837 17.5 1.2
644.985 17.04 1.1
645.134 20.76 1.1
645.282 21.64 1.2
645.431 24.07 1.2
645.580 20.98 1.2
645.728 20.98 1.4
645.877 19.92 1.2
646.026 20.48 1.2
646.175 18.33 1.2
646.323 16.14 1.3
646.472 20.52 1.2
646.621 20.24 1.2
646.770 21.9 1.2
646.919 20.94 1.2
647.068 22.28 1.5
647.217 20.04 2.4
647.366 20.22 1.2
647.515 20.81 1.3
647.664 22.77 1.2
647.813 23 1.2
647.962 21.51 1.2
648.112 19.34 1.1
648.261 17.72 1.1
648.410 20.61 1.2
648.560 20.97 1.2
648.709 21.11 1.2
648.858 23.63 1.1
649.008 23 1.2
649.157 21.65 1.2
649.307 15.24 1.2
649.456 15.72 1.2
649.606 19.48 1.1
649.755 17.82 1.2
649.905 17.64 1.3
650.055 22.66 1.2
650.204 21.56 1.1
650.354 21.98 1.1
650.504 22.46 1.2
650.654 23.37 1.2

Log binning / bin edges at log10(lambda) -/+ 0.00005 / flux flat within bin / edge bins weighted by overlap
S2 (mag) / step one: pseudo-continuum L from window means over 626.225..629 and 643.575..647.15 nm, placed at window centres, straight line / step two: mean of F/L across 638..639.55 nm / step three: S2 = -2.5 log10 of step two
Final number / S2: 0.13 mag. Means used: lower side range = 15.6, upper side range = 20.2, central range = 16.4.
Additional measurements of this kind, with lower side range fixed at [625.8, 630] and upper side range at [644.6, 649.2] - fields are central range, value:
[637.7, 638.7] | 0.14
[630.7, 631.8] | -0.07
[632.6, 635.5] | -0.10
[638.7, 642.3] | 0.01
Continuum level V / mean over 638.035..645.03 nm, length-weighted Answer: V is 18.9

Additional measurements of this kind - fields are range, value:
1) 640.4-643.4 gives 19.8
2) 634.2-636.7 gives 18.6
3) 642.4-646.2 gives 20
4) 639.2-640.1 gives 17.2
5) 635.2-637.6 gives 18.4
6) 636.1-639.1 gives 17.2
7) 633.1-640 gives 17.9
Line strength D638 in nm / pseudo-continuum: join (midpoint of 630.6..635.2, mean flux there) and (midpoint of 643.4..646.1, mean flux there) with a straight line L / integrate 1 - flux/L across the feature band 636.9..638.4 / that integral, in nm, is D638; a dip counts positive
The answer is 0.16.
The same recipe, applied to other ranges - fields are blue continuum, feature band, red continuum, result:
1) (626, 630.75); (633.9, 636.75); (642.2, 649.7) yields -0.21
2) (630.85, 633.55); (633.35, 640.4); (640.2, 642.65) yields 0.38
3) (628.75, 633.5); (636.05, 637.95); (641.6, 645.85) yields 0.06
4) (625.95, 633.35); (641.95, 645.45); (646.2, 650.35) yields -0.09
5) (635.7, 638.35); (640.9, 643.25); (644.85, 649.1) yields -0.08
